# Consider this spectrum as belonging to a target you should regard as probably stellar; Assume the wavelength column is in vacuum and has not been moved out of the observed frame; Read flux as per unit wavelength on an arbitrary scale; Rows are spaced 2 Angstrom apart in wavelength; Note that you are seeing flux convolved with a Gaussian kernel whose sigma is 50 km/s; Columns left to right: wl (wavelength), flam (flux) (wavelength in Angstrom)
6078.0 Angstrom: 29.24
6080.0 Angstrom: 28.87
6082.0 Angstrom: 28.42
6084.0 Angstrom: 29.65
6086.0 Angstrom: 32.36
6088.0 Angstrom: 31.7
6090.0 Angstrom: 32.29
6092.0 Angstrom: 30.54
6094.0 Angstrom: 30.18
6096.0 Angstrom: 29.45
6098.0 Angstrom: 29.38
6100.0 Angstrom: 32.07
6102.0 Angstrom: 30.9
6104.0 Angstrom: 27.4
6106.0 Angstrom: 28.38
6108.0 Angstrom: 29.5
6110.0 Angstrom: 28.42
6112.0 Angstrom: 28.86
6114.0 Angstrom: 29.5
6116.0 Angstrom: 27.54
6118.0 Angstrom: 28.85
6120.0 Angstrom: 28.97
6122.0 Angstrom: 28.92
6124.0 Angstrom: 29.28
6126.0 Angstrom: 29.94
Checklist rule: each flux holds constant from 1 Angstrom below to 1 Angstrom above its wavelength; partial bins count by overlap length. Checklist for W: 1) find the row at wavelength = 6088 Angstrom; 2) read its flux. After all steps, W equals 31.7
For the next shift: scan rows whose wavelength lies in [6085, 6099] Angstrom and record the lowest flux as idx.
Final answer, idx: 29.38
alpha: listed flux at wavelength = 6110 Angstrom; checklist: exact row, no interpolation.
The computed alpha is 28.42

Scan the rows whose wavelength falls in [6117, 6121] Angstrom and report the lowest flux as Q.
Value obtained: 28.85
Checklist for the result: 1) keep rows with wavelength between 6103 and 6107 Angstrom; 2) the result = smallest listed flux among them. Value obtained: 27.4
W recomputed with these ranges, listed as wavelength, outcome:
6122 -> 28.92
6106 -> 28.38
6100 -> 32.07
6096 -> 29.45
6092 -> 30.54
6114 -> 29.5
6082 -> 28.42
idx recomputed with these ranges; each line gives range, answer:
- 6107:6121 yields 27.54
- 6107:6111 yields 28.42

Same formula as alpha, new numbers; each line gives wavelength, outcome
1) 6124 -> 29.28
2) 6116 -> 27.54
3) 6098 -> 29.38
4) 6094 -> 30.18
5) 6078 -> 29.24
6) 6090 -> 32.29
